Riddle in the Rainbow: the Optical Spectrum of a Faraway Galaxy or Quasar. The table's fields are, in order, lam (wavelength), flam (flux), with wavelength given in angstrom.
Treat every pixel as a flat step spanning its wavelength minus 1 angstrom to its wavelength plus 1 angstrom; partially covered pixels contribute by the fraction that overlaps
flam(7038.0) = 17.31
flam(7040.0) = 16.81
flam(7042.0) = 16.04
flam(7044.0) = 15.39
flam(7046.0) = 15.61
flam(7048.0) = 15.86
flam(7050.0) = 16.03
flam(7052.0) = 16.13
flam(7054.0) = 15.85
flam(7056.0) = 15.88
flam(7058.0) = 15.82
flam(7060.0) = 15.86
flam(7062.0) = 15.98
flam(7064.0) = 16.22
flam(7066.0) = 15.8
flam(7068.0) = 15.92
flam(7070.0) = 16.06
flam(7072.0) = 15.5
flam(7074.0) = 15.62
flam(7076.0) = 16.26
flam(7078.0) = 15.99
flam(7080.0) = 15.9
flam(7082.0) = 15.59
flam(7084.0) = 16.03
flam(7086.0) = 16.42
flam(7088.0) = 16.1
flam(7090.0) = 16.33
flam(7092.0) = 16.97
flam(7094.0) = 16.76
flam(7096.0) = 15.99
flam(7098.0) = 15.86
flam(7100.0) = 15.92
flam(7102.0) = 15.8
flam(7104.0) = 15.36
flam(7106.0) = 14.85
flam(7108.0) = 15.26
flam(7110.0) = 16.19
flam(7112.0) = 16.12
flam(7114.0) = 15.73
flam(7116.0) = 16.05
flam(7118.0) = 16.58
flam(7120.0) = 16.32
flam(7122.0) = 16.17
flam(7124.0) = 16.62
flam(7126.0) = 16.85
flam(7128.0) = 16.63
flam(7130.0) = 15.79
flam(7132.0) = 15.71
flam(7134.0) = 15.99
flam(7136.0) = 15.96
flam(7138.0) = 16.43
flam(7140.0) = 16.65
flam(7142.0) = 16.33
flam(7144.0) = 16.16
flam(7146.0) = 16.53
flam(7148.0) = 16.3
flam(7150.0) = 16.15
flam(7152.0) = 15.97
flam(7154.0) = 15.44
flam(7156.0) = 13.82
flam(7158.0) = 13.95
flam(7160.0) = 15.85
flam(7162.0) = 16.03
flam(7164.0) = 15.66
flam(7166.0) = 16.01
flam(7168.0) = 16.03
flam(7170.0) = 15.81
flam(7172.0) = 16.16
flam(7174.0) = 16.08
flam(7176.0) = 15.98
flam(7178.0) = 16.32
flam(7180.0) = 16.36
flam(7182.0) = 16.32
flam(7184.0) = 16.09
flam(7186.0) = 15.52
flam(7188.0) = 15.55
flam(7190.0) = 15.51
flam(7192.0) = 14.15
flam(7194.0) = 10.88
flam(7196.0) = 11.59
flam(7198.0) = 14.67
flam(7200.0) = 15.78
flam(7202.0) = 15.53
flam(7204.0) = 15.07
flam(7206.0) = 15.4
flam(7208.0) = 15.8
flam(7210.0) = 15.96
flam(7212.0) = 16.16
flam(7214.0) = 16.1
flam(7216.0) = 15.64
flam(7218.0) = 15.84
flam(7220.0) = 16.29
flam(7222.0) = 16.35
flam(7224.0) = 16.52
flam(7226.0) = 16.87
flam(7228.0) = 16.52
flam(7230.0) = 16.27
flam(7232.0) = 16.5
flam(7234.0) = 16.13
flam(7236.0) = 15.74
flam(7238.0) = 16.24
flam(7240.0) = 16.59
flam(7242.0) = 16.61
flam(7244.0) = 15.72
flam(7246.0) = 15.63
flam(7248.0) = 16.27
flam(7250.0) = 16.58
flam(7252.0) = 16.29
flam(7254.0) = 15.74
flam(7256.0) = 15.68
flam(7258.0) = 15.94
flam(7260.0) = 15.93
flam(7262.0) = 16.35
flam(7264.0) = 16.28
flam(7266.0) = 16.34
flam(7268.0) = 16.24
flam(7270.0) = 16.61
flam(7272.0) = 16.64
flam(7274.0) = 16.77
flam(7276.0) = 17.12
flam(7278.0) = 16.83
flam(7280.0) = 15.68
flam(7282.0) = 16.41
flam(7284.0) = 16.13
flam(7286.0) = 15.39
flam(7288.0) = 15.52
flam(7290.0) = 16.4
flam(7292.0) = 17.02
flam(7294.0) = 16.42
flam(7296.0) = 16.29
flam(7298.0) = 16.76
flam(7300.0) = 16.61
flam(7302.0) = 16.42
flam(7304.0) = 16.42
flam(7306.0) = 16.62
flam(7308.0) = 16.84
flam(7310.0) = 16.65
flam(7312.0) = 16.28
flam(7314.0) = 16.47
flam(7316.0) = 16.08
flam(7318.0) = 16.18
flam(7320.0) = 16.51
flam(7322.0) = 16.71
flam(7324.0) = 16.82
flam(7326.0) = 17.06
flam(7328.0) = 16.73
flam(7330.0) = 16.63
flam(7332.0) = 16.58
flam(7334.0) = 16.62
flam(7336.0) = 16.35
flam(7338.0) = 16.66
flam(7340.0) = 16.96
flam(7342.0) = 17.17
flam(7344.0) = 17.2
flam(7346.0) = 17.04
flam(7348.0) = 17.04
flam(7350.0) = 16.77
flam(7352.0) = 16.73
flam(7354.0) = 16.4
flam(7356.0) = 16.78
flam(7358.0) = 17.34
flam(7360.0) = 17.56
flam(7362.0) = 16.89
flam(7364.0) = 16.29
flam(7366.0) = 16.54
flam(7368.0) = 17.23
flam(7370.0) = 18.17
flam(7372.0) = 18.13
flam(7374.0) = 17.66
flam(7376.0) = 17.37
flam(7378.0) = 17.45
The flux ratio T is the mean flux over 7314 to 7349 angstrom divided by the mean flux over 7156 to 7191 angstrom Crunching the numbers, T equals 1.1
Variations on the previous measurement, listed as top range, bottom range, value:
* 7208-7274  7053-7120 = 1.02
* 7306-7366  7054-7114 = 1.05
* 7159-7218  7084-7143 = 0.96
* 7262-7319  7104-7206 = 1.05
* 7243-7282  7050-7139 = 1.01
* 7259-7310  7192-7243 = 1.05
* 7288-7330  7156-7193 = 1.05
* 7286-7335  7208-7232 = 1.02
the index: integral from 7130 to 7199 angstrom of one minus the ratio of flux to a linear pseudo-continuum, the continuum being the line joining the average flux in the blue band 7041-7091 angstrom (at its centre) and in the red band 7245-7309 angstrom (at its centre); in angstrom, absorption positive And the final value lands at 2.5 angstrom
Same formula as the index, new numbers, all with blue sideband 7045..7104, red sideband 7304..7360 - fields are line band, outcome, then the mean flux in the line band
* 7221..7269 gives 0.7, 16.2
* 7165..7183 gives 0.2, 16.1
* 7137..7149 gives -0.2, 16.4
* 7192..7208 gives 2.1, 14.2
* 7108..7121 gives 0.0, 16.1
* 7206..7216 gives 0.3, 15.9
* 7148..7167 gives 0.9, 15.5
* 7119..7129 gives -0.2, 16.5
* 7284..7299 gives 0.3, 16.2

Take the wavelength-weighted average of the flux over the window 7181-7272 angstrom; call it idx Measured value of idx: 15.8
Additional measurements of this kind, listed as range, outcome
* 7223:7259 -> 16.2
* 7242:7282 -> 16.3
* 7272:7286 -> 16.4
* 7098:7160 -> 15.9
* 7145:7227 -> 15.6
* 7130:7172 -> 15.8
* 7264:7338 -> 16.5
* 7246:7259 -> 16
